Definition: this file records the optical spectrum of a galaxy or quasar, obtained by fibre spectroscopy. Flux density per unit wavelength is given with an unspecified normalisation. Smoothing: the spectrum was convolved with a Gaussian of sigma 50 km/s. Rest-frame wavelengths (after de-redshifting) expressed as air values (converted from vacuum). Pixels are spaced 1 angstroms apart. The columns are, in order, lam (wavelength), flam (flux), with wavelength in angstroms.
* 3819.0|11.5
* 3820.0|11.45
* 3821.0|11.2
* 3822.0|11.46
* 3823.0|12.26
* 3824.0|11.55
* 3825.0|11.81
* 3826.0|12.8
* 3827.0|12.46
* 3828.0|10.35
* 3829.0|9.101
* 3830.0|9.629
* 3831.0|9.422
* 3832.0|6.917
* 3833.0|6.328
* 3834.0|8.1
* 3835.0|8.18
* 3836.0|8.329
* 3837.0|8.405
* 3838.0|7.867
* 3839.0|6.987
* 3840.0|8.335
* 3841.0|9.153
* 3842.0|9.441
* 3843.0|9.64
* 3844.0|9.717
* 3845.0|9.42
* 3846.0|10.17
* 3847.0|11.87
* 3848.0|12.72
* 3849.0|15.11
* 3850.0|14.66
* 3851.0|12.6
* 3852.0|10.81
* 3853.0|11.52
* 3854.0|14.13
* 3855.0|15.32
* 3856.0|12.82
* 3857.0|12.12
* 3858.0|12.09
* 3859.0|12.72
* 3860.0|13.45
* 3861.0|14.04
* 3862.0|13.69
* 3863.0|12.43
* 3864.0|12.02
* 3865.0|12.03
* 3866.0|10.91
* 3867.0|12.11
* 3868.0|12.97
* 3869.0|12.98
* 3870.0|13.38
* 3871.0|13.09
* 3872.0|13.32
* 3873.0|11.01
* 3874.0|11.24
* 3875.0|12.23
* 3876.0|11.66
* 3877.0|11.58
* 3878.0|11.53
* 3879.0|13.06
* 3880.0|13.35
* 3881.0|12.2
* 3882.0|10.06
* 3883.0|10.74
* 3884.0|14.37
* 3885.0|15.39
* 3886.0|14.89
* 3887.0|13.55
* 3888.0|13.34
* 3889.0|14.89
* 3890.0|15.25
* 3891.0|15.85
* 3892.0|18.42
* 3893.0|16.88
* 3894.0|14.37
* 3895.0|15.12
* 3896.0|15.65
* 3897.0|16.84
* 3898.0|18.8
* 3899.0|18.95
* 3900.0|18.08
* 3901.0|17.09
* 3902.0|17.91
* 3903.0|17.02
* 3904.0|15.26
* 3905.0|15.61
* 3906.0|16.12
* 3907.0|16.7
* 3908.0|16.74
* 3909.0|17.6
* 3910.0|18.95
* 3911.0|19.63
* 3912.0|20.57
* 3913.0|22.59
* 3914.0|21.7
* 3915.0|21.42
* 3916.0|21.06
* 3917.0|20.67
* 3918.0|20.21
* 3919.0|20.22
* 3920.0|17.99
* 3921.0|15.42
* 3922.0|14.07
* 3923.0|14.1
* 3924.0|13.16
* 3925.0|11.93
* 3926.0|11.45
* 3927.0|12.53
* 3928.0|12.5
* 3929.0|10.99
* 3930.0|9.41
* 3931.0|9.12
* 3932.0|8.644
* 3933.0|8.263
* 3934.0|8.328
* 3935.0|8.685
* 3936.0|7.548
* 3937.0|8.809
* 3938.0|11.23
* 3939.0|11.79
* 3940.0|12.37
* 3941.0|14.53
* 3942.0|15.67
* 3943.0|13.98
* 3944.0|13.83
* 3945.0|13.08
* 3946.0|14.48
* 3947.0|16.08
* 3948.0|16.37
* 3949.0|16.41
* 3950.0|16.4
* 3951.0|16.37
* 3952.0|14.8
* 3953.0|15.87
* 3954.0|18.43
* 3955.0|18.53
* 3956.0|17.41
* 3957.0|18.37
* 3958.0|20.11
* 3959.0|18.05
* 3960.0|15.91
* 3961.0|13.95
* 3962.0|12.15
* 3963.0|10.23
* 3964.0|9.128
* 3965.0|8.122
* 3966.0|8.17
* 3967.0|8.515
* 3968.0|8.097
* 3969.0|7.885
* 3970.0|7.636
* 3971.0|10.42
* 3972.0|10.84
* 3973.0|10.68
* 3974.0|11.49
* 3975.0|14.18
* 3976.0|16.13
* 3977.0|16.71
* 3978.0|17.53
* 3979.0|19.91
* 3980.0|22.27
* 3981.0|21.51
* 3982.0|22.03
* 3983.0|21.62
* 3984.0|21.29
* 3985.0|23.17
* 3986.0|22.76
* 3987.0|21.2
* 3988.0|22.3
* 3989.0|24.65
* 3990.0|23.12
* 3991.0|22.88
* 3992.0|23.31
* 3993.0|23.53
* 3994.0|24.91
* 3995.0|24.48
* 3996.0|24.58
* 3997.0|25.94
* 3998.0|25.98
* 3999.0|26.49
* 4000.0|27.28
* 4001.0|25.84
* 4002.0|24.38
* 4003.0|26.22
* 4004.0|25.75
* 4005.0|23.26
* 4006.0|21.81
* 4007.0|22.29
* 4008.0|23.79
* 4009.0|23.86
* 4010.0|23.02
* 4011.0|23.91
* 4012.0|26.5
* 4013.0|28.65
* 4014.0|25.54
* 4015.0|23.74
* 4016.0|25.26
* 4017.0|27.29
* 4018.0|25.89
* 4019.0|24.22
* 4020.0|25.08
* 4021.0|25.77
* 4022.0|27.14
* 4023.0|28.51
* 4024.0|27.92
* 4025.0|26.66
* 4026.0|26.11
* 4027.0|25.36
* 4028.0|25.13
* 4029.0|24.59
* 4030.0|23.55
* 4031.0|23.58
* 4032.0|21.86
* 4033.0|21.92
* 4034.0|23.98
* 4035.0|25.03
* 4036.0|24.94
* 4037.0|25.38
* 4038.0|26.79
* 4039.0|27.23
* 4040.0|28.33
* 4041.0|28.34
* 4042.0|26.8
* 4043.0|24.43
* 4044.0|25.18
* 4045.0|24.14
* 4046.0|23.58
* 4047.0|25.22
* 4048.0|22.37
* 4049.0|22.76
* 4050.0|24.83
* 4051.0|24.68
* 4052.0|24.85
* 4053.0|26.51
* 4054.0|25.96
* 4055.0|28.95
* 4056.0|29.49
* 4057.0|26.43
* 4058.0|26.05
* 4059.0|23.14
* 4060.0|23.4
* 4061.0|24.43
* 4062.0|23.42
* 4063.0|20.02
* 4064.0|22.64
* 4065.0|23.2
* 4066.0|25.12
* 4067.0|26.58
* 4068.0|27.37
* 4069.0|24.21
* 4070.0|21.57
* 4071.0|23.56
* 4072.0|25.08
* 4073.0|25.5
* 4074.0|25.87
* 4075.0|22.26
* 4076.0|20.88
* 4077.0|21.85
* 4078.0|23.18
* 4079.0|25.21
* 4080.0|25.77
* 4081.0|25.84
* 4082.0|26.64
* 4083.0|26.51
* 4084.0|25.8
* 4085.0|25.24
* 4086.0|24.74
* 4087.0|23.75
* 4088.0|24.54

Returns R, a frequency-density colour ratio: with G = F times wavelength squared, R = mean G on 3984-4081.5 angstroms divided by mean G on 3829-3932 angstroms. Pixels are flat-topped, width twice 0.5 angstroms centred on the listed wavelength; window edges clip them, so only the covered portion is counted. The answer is 1.96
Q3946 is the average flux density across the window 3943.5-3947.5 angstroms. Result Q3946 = 14.4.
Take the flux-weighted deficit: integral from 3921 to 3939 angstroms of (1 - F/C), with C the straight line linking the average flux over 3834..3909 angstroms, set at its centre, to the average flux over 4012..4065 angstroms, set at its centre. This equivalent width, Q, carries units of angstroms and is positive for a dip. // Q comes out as 6.8 angstroms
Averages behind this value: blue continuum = 13.1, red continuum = 25.2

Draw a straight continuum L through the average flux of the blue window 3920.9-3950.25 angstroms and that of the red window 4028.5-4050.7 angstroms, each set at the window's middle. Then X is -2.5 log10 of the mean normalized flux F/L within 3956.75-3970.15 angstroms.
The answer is 0.29 mag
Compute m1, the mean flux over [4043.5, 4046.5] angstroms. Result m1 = 24.3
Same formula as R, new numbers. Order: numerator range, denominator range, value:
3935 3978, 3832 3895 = 1.16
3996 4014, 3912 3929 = 1.55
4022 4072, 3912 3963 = 1.79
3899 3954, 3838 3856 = 1.40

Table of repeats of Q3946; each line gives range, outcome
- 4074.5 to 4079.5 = 22.7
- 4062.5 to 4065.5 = 22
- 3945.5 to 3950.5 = 15.9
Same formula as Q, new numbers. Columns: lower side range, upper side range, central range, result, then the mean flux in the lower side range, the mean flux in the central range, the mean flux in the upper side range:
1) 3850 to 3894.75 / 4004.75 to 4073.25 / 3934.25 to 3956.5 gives 5.1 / 13.1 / 14.1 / 25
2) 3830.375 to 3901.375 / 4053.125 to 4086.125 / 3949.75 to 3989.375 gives 6.2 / 12.5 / 15.8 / 24.7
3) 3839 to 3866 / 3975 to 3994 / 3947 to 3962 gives 1.9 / 11.9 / 16.7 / 21.3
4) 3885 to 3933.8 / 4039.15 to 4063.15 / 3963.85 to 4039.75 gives 1.1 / 15.9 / 21.9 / 25.2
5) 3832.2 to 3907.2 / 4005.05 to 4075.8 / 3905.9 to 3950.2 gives 5.6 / 12.9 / 14.7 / 25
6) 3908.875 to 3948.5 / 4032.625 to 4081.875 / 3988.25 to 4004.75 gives -4.1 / 14.5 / 24.9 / 24.8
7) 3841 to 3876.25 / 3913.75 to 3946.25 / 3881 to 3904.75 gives -4.9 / 12.2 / 15.5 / 13.5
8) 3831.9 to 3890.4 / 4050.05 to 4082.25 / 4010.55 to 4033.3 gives -3.7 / 11.8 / 25.4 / 24.7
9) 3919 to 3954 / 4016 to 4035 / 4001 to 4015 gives -1.1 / 13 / 24.6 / 25.2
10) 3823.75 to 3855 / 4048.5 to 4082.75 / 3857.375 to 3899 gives -2.5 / 10.3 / 13.6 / 24.6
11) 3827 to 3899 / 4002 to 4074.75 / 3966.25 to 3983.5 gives 5.1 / 12.2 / 14.5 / 25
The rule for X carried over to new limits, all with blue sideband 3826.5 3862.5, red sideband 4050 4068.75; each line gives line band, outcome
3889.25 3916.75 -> -0.207 mag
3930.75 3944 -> 0.490 mag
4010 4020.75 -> -0.152 mag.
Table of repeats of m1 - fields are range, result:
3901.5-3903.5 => 17.5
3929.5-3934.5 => 8.75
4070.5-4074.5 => 25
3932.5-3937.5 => 8.33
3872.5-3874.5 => 11.1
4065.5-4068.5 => 26.4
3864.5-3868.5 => 12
